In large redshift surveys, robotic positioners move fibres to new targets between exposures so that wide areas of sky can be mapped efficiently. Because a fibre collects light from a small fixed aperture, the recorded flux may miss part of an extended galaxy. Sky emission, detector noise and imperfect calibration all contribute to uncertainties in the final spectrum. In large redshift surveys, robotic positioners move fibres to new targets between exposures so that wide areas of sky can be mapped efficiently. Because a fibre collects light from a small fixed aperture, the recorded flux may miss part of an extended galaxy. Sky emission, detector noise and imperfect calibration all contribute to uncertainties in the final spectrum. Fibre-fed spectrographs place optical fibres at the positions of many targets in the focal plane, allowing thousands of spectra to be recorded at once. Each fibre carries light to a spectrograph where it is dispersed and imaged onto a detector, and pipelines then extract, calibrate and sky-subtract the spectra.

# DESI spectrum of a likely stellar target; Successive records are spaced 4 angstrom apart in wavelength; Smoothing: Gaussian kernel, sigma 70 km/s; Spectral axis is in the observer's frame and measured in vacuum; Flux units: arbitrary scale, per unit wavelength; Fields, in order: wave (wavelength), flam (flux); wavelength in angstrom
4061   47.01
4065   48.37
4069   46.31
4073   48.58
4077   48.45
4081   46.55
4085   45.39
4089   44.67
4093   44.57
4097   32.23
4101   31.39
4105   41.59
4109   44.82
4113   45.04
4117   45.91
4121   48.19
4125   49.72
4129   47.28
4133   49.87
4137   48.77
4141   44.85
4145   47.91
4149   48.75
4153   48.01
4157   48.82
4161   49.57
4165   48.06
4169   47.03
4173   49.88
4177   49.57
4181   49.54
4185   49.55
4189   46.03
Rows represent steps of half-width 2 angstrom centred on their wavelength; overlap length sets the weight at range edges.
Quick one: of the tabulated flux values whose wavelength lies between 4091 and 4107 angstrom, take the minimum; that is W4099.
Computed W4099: 31.39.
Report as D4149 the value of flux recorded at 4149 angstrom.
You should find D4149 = 48.75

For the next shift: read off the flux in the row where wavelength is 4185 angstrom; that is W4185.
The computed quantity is 49.55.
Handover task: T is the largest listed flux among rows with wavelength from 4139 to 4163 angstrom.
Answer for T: 49.57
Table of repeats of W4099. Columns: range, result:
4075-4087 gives 45.39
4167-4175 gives 47.03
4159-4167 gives 48.06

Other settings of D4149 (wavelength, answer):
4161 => 49.57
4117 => 45.91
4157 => 48.82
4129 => 47.28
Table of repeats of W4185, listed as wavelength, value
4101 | 31.39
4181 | 49.54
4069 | 46.31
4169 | 47.03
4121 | 48.19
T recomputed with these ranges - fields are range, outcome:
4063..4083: 48.58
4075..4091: 48.45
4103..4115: 45.04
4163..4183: 49.88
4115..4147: 49.87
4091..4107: 44.57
